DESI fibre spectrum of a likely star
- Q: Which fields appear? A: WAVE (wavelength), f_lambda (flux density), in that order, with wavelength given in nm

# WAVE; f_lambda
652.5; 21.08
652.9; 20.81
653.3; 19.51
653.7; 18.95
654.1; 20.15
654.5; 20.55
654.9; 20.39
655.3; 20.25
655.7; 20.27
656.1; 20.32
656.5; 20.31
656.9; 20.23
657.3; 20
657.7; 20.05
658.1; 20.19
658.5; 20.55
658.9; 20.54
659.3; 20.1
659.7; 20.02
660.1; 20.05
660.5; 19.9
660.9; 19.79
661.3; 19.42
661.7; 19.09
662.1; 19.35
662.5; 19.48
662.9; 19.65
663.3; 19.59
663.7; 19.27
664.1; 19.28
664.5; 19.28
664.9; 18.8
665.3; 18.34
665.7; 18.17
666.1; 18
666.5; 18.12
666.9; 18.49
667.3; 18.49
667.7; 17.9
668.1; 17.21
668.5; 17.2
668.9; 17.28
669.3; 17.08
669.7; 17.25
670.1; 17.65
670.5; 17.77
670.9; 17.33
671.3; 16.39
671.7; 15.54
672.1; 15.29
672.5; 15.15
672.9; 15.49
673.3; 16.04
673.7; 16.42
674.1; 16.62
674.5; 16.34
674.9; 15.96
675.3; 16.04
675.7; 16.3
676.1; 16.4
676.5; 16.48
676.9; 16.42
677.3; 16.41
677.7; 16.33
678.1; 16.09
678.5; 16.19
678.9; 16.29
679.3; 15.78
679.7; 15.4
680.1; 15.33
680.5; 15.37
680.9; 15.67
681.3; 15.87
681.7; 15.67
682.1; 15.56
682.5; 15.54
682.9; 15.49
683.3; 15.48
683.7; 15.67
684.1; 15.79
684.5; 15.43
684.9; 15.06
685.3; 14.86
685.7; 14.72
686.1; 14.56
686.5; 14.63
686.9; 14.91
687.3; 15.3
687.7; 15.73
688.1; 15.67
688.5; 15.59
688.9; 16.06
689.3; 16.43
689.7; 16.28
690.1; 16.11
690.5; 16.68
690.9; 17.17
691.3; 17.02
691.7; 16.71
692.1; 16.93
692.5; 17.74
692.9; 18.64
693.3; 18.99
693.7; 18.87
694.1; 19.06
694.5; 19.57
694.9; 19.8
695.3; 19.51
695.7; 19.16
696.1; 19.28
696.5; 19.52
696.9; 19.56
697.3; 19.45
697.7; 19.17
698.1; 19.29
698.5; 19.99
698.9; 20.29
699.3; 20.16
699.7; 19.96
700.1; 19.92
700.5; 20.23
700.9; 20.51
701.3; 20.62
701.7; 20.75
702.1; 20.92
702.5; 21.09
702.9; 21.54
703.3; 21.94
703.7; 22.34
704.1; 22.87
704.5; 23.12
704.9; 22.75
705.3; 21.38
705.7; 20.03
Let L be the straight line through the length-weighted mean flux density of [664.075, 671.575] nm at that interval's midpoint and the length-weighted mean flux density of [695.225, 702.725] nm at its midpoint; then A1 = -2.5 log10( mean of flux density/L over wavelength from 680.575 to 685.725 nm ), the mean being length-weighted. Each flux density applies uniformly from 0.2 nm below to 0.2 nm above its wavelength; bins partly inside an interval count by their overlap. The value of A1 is 0.217 mag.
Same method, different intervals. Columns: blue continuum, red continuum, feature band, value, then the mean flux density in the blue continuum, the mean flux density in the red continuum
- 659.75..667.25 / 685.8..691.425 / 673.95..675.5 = 0.09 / 19.1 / 15.8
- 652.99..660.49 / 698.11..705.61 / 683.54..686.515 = 0.34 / 20.1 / 21.1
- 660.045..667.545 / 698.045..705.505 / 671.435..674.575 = 0.23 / 19.1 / 21.1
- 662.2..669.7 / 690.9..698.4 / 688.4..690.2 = 0.16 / 18.4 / 18.8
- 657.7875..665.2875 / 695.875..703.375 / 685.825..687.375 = 0.33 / 19.7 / 20.2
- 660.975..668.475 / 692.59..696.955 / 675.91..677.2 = 0.15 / 18.8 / 19.2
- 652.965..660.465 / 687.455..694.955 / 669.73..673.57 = 0.16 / 20.1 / 17.3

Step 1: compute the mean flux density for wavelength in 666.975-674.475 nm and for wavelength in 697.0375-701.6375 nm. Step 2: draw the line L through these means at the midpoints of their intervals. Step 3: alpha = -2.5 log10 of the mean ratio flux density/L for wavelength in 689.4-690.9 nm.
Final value 0.15 mag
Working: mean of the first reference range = 16.8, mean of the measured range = 16.5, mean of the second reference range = 20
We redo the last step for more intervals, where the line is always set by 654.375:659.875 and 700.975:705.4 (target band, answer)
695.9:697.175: 0.11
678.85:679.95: 0.31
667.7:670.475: 0.19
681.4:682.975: 0.33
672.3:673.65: 0.31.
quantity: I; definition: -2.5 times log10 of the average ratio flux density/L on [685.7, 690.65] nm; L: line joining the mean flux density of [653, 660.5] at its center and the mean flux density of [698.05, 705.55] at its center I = 0.31 mag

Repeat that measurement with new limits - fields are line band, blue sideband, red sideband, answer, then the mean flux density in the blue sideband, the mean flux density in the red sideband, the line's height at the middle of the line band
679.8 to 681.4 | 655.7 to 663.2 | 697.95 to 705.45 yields 0.30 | 20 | 21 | 20.5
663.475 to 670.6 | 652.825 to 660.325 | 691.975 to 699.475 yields 0.10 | 20.2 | 19.2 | 19.9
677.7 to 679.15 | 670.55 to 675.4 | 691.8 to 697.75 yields 0.04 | 16.1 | 19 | 16.8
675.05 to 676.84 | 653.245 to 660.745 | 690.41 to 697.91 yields 0.19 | 20.1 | 18.6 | 19.4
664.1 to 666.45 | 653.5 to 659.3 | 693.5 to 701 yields 0.09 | 20.2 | 19.6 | 20.1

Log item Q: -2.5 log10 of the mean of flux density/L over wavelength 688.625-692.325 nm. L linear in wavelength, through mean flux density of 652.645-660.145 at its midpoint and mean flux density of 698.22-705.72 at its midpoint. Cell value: 0.249 mag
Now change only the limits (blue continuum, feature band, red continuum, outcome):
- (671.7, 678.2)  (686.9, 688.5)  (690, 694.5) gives 0.12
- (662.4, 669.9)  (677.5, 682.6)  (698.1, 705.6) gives 0.22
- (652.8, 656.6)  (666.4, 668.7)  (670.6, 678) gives -0.02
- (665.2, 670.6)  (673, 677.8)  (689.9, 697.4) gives 0.11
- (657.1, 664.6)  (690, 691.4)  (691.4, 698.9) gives 0.14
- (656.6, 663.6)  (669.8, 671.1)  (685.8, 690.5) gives 0.05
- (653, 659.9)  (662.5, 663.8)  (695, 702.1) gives 0.03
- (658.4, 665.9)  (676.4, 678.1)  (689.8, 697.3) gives 0.16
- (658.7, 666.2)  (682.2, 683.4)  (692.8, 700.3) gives 0.25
